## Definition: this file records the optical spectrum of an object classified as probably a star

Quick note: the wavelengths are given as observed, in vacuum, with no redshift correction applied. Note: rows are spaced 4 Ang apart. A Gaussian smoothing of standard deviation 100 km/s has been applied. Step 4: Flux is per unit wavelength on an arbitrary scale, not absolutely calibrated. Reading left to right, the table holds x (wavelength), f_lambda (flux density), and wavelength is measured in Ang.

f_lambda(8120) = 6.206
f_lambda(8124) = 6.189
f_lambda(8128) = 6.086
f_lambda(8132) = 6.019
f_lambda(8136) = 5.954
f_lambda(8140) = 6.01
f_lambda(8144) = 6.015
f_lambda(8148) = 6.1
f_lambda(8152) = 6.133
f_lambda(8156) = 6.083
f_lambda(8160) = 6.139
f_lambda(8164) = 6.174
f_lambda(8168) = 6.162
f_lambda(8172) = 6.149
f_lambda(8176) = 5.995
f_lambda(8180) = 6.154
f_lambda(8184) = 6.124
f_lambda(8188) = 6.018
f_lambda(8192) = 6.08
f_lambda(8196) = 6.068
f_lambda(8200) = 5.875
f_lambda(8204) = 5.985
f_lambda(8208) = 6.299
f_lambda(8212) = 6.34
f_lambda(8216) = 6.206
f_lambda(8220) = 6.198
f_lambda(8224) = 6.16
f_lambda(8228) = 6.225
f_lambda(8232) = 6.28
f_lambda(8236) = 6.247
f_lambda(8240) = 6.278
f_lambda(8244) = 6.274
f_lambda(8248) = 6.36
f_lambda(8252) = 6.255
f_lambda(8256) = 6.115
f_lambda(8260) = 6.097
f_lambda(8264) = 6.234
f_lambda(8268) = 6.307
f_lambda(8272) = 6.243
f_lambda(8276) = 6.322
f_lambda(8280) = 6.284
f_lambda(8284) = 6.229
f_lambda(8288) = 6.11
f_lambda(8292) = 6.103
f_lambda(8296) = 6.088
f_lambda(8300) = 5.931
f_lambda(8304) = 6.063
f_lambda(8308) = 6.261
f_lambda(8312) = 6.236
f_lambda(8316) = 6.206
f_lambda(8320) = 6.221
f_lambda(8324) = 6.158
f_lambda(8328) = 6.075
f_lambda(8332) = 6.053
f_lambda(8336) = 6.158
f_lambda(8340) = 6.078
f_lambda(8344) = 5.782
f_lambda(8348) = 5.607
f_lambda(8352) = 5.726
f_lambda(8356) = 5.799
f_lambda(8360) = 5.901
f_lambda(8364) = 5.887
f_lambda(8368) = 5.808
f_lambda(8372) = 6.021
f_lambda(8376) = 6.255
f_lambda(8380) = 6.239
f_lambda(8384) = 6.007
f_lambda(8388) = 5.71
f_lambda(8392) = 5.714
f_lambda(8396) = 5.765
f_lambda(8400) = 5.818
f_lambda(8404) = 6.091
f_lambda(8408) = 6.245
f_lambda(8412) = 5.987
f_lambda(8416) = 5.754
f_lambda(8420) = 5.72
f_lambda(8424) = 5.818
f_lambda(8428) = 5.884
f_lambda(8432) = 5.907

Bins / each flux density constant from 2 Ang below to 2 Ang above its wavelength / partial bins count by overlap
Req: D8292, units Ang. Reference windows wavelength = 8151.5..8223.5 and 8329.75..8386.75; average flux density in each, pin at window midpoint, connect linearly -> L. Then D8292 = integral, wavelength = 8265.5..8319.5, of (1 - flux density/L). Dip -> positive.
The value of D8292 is -1.5 Ang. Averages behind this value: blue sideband 6.12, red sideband 5.95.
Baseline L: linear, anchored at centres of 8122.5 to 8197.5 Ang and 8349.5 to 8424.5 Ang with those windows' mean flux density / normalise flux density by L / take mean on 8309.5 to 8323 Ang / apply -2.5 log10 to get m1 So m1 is -0.05 mag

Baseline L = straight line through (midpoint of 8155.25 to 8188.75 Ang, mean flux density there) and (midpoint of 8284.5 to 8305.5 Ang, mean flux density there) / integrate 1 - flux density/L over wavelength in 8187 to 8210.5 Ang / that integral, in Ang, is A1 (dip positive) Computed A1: 0.2 Ang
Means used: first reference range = 6.12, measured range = 6.06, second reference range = 6.07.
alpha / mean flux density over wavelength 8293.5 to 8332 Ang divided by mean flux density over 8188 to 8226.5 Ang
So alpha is 1.00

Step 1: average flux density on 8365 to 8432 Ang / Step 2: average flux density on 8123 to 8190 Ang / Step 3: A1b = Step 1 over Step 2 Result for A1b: 0.97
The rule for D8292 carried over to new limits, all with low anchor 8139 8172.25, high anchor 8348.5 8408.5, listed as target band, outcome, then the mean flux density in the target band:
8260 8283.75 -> -1.0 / 6.26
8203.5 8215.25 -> -0.3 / 6.24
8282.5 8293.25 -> -0.3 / 6.15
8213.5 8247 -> -1.1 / 6.24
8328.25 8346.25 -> -0.2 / 6.02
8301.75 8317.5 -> -0.6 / 6.19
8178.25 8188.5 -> 0.0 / 6.11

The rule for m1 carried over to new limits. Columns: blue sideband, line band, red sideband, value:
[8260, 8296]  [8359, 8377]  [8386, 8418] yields 0.002 mag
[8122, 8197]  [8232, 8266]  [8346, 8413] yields -0.039 mag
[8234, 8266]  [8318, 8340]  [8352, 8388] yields -0.013 mag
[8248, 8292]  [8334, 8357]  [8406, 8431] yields 0.036 mag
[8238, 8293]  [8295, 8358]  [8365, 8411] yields 0.013 mag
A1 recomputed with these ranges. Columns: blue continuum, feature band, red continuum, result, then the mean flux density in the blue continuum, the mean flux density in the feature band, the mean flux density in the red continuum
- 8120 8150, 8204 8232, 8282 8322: -0.5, 6.06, 6.22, 6.14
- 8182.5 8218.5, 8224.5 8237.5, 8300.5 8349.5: -0.3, 6.11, 6.24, 6.08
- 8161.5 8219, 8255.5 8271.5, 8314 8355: -0.4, 6.12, 6.2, 6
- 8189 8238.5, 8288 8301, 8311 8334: 0.2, 6.16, 6.06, 6.15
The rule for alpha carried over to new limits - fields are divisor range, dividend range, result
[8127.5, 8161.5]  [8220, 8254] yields 1.03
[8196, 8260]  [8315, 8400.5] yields 0.96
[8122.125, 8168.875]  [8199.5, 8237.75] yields 1.02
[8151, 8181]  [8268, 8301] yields 1.01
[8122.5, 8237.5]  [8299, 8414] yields 0.98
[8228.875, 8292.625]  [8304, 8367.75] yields 0.96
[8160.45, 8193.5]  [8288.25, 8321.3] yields 1.00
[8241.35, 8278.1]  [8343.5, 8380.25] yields 0.94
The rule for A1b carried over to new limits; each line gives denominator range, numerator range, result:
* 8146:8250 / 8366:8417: 0.97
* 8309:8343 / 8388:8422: 0.96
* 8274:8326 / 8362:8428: 0.96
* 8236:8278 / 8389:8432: 0.94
